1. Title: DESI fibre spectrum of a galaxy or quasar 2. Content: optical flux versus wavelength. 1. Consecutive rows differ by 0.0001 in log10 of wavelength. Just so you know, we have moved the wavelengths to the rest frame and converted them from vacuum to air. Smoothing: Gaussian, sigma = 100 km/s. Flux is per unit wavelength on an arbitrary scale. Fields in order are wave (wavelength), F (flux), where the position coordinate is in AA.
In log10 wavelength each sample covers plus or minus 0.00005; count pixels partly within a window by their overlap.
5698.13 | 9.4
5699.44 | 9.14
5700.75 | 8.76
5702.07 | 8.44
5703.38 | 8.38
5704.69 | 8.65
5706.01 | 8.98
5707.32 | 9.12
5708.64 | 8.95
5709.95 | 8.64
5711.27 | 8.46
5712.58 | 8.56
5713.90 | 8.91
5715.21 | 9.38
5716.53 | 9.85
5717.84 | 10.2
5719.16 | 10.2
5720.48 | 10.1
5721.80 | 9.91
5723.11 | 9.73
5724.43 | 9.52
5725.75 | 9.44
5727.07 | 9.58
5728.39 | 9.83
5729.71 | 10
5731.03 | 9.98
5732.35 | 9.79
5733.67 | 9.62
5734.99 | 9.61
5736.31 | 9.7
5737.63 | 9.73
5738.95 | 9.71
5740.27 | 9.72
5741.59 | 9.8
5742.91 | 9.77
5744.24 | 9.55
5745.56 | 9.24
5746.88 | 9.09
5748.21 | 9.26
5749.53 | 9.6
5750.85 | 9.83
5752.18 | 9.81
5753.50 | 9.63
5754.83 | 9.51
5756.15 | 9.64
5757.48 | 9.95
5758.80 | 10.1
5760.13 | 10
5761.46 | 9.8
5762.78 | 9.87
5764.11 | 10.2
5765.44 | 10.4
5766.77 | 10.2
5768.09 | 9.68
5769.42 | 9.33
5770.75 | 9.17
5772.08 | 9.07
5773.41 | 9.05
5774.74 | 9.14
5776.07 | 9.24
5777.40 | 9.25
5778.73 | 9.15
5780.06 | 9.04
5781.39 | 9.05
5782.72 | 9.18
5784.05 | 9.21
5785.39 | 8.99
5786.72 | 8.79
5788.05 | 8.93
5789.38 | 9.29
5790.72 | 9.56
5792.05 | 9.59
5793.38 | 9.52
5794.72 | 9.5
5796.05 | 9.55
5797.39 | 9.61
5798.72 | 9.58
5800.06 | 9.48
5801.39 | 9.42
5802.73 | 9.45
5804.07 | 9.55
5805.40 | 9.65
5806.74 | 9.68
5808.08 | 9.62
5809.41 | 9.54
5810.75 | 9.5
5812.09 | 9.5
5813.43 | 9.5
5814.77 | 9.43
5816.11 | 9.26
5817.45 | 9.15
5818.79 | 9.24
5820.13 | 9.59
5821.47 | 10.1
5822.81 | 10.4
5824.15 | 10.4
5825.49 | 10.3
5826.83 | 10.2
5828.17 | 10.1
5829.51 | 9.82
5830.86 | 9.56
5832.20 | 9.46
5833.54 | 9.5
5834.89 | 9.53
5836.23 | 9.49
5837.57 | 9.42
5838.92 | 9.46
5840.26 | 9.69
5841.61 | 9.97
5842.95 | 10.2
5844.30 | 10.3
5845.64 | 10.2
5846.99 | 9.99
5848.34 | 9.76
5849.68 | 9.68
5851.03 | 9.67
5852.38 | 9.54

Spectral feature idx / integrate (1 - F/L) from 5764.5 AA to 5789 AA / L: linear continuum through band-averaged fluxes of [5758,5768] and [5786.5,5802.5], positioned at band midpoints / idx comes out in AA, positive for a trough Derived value 1.26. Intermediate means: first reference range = 10.1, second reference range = 9.42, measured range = 9.28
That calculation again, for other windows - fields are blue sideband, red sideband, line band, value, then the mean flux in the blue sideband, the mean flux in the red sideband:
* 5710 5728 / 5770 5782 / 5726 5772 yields -2.0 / 9.5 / 9.13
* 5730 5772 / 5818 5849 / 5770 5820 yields 2.3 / 9.71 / 9.85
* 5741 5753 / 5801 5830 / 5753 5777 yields -0.2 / 9.55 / 9.7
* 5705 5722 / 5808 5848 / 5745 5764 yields -0.5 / 9.29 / 9.75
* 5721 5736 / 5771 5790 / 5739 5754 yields -0.1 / 9.73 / 9.1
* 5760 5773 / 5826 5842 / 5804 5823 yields 0.3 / 9.75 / 9.68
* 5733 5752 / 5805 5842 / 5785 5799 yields 0.4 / 9.6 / 9.68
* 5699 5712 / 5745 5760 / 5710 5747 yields -1.7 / 8.74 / 9.62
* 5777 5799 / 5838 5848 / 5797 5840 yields 0.0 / 9.28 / 9.95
